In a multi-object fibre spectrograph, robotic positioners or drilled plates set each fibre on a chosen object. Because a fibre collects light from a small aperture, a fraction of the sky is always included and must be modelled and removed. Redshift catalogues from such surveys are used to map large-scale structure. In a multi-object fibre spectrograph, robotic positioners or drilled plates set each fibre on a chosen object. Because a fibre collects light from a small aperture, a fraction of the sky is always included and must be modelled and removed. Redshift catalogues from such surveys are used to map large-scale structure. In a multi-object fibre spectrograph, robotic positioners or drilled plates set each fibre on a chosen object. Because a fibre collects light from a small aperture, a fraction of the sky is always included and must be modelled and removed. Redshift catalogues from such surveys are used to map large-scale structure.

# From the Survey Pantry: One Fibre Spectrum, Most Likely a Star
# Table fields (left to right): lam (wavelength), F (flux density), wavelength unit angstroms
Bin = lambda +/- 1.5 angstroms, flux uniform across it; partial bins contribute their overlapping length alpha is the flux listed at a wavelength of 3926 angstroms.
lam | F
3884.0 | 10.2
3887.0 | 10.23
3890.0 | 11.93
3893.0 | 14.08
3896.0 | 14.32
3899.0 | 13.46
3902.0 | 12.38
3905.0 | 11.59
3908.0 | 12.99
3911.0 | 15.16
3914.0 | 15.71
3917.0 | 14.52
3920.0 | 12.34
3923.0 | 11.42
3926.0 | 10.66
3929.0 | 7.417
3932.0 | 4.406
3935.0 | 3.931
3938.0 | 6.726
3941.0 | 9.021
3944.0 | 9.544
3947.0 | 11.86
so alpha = 10.66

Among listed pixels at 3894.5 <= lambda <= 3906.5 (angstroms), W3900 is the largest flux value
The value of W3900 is 14.32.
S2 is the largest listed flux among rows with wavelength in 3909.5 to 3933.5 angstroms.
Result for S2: 15.71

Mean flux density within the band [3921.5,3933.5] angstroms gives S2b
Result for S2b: 8.48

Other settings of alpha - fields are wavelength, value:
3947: 11.86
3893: 14.08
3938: 6.726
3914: 15.71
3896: 14.32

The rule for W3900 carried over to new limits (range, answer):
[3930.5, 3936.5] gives 4.406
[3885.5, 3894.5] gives 14.08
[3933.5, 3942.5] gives 9.021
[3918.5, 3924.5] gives 12.34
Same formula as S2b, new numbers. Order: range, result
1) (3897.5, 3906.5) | 12.5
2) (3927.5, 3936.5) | 5.25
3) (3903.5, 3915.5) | 13.9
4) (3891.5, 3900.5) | 14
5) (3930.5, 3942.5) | 6.02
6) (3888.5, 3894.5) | 13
